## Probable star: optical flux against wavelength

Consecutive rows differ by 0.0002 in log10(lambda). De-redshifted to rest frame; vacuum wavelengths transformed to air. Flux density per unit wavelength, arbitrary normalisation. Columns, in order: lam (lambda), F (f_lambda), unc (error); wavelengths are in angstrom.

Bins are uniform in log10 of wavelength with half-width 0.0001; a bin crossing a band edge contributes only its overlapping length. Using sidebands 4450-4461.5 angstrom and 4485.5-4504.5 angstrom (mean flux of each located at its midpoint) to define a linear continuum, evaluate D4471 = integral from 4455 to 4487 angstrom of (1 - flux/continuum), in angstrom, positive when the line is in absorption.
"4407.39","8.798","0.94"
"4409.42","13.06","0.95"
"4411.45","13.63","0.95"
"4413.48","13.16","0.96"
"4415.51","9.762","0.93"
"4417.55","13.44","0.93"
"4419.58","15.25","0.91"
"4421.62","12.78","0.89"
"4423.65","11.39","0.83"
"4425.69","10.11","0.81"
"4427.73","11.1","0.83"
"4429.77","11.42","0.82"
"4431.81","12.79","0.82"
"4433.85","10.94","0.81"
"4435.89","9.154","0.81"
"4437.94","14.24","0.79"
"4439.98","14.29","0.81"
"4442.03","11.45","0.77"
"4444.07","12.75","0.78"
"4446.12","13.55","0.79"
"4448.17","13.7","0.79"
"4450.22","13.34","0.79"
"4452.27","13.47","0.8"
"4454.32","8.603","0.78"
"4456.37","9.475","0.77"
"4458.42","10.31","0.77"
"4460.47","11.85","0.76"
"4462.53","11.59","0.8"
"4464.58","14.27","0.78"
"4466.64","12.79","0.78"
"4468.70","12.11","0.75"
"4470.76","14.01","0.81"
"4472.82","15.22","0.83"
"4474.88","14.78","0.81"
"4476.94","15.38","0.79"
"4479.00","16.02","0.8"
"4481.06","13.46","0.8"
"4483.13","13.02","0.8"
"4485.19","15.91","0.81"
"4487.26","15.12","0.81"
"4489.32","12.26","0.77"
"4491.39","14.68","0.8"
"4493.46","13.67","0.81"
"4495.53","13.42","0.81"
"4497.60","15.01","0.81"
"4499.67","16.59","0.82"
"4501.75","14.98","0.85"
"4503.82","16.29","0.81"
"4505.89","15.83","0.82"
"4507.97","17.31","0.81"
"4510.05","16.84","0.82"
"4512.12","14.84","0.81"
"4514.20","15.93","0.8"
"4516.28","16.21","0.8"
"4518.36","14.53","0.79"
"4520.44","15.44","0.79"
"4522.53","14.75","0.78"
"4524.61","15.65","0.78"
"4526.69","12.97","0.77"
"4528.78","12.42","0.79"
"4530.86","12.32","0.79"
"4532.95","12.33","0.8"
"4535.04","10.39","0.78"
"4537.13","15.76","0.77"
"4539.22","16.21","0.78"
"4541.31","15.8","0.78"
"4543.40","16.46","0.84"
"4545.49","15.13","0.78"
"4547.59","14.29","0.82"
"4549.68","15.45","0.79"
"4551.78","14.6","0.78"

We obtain -2.2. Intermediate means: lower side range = 11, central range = 13.3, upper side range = 14.7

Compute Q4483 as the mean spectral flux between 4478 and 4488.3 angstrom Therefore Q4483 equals 14.7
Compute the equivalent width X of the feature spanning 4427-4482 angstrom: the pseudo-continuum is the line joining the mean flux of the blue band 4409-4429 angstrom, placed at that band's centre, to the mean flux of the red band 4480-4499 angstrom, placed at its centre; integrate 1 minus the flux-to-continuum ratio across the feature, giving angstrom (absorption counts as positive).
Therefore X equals 2.4 angstrom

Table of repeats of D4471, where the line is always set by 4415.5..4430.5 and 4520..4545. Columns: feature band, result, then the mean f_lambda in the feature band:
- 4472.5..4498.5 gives -2.27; 14.4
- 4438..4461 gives 0.73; 12.2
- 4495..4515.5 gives -3.15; 15.8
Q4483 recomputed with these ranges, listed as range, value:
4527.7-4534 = 12.4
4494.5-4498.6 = 14.2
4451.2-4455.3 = 11.1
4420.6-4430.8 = 11.4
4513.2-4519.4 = 15.6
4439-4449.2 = 13.1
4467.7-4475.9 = 14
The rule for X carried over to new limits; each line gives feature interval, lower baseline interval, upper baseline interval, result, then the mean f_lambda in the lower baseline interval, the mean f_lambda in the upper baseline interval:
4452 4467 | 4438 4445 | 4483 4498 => 2.3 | 13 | 14.2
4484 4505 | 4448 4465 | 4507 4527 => -1.0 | 11.7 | 15.5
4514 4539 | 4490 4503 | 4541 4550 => 1.7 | 14.7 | 15.4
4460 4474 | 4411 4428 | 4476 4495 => 0.6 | 12.3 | 14.4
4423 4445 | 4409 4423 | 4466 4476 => 2.4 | 13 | 13.8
